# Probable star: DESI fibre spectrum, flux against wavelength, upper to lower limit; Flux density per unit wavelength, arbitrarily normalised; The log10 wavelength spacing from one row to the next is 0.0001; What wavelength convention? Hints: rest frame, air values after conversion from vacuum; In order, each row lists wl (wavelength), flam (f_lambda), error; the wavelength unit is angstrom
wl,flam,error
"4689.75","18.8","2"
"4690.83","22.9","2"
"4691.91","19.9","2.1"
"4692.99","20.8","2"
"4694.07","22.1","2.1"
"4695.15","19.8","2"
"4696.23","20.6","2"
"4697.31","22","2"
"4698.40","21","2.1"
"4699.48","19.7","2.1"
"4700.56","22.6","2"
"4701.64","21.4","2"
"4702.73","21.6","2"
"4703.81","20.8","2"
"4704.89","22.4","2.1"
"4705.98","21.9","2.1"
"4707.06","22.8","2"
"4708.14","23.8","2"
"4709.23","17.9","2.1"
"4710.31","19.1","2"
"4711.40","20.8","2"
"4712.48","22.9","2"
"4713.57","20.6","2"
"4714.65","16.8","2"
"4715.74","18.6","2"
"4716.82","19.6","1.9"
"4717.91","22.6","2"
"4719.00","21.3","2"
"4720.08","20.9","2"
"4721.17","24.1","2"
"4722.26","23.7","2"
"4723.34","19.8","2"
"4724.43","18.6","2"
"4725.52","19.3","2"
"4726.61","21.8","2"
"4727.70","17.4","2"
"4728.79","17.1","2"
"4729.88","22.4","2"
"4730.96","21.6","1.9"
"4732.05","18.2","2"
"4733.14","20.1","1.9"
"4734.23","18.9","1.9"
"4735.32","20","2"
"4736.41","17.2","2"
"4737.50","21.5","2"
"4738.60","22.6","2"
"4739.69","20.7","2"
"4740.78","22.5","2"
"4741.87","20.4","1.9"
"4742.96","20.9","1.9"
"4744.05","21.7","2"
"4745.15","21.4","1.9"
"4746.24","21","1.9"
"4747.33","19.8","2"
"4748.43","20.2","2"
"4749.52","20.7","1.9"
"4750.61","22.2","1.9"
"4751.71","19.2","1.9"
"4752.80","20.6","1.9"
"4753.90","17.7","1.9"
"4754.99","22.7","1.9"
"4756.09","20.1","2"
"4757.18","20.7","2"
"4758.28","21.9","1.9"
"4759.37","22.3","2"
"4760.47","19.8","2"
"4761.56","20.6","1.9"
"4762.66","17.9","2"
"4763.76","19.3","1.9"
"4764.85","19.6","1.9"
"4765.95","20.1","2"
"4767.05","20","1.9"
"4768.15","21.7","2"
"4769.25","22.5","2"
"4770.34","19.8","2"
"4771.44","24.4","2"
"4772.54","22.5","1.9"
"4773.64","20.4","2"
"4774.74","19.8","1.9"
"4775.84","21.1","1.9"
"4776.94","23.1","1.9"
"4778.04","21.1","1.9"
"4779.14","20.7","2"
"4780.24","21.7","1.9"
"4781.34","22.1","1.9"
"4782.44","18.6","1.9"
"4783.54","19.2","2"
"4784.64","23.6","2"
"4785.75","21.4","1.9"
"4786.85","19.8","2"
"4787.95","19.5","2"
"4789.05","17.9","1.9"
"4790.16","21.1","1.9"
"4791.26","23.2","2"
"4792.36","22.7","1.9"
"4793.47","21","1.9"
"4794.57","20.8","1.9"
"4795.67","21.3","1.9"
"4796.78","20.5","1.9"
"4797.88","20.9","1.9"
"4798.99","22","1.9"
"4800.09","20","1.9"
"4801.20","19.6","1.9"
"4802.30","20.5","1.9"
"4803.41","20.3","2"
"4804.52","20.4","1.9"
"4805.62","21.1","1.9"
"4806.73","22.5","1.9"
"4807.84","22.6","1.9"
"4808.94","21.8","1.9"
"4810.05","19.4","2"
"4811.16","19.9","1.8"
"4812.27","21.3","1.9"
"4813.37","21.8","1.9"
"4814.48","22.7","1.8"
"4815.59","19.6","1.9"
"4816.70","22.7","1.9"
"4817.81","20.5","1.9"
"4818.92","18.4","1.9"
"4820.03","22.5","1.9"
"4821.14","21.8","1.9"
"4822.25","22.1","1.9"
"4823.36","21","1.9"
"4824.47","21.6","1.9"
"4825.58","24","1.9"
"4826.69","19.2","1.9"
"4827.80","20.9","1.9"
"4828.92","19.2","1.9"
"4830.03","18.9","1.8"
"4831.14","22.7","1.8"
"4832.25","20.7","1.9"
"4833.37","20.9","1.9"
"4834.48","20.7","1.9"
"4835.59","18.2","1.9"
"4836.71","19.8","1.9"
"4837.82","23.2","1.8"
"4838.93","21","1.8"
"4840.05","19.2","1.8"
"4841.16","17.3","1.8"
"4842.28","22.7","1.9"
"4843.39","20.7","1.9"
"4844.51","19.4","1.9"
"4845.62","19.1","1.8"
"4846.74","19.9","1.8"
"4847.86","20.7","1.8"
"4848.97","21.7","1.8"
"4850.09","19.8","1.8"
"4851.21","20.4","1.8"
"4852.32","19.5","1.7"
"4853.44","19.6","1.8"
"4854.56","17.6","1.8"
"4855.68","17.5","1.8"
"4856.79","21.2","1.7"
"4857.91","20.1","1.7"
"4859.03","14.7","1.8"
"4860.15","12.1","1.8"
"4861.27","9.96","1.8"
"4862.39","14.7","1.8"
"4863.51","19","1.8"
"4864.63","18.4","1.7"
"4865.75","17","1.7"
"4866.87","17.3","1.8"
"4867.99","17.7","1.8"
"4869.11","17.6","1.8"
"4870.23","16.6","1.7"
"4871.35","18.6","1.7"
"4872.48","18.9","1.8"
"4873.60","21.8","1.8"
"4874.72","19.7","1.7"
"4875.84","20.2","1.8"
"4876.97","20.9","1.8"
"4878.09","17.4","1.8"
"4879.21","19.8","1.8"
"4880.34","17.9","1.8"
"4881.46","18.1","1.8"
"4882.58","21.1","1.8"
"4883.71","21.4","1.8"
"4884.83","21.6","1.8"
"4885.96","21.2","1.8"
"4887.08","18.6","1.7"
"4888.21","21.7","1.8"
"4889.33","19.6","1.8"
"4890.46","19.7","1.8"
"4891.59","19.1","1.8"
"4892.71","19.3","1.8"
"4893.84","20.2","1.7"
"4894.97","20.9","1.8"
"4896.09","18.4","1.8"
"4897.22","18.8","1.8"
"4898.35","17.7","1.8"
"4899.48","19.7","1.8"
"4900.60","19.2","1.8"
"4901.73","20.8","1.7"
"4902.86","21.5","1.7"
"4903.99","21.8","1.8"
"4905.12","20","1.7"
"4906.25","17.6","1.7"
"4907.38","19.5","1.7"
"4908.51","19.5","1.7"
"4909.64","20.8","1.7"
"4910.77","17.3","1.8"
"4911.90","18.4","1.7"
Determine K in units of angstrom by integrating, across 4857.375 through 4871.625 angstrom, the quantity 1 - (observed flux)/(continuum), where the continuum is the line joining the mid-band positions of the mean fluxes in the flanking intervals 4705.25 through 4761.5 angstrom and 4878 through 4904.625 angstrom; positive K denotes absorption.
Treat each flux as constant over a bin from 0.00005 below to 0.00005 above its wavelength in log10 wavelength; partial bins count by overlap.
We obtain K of 2.6 angstrom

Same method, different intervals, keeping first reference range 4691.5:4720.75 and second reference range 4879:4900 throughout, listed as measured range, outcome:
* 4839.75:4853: -0.03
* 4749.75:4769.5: 0.10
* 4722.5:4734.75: 0.65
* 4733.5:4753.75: 0.09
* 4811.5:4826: -0.94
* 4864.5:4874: 0.82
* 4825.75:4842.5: -0.22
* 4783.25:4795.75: -0.37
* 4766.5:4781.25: -0.71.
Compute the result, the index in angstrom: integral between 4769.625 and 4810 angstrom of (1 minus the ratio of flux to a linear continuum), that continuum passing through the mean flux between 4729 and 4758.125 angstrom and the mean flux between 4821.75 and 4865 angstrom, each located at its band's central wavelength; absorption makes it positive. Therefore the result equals -2.0 angstrom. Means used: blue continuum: 20.6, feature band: 21.1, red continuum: 19.5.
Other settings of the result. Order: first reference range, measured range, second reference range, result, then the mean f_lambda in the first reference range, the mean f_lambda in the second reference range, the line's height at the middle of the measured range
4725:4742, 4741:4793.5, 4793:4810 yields -0.8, 20.1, 21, 20.5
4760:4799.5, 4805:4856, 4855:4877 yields -4.4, 20.9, 17.6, 19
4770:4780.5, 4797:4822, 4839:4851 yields -0.3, 21.5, 20.1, 20.8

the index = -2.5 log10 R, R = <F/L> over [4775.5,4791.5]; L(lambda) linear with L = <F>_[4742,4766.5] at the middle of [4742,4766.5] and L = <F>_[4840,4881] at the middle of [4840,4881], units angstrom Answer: -0.05 mag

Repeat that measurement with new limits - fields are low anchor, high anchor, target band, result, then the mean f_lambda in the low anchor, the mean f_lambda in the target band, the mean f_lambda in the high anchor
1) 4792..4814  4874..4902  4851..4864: 0.180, 21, 17.1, 19.7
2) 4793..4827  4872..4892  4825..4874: 0.077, 21.1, 19.1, 19.9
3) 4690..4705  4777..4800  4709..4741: 0.044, 21.2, 20.3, 21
